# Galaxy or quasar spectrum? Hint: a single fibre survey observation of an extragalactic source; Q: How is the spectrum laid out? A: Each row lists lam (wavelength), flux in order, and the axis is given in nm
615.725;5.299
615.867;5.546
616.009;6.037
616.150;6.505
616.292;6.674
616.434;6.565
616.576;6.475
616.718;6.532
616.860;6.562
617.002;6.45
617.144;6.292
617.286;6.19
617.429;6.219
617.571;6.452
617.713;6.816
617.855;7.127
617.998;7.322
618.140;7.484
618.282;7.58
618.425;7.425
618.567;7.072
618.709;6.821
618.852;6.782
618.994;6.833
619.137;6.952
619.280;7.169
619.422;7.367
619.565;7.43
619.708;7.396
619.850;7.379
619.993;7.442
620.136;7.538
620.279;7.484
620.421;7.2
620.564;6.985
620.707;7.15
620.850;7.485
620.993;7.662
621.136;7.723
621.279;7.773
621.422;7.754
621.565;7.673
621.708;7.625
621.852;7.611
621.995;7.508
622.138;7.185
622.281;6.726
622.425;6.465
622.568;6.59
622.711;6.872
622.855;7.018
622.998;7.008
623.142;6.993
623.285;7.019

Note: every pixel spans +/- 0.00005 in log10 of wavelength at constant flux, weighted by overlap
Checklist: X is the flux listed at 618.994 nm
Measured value 6.833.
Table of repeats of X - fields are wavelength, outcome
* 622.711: 6.872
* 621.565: 7.673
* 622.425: 6.465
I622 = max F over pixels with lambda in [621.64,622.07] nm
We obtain 7.625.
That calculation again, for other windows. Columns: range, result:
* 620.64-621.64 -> 7.773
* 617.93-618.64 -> 7.58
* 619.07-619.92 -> 7.43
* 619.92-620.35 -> 7.538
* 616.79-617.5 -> 6.562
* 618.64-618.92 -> 6.821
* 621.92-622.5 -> 7.508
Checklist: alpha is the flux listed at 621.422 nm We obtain 7.754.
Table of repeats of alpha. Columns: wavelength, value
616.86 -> 6.562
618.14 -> 7.484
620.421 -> 7.2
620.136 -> 7.538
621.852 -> 7.611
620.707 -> 7.15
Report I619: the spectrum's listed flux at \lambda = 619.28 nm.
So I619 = 7.169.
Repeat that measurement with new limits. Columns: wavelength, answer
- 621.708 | 7.625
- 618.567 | 7.072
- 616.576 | 6.475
